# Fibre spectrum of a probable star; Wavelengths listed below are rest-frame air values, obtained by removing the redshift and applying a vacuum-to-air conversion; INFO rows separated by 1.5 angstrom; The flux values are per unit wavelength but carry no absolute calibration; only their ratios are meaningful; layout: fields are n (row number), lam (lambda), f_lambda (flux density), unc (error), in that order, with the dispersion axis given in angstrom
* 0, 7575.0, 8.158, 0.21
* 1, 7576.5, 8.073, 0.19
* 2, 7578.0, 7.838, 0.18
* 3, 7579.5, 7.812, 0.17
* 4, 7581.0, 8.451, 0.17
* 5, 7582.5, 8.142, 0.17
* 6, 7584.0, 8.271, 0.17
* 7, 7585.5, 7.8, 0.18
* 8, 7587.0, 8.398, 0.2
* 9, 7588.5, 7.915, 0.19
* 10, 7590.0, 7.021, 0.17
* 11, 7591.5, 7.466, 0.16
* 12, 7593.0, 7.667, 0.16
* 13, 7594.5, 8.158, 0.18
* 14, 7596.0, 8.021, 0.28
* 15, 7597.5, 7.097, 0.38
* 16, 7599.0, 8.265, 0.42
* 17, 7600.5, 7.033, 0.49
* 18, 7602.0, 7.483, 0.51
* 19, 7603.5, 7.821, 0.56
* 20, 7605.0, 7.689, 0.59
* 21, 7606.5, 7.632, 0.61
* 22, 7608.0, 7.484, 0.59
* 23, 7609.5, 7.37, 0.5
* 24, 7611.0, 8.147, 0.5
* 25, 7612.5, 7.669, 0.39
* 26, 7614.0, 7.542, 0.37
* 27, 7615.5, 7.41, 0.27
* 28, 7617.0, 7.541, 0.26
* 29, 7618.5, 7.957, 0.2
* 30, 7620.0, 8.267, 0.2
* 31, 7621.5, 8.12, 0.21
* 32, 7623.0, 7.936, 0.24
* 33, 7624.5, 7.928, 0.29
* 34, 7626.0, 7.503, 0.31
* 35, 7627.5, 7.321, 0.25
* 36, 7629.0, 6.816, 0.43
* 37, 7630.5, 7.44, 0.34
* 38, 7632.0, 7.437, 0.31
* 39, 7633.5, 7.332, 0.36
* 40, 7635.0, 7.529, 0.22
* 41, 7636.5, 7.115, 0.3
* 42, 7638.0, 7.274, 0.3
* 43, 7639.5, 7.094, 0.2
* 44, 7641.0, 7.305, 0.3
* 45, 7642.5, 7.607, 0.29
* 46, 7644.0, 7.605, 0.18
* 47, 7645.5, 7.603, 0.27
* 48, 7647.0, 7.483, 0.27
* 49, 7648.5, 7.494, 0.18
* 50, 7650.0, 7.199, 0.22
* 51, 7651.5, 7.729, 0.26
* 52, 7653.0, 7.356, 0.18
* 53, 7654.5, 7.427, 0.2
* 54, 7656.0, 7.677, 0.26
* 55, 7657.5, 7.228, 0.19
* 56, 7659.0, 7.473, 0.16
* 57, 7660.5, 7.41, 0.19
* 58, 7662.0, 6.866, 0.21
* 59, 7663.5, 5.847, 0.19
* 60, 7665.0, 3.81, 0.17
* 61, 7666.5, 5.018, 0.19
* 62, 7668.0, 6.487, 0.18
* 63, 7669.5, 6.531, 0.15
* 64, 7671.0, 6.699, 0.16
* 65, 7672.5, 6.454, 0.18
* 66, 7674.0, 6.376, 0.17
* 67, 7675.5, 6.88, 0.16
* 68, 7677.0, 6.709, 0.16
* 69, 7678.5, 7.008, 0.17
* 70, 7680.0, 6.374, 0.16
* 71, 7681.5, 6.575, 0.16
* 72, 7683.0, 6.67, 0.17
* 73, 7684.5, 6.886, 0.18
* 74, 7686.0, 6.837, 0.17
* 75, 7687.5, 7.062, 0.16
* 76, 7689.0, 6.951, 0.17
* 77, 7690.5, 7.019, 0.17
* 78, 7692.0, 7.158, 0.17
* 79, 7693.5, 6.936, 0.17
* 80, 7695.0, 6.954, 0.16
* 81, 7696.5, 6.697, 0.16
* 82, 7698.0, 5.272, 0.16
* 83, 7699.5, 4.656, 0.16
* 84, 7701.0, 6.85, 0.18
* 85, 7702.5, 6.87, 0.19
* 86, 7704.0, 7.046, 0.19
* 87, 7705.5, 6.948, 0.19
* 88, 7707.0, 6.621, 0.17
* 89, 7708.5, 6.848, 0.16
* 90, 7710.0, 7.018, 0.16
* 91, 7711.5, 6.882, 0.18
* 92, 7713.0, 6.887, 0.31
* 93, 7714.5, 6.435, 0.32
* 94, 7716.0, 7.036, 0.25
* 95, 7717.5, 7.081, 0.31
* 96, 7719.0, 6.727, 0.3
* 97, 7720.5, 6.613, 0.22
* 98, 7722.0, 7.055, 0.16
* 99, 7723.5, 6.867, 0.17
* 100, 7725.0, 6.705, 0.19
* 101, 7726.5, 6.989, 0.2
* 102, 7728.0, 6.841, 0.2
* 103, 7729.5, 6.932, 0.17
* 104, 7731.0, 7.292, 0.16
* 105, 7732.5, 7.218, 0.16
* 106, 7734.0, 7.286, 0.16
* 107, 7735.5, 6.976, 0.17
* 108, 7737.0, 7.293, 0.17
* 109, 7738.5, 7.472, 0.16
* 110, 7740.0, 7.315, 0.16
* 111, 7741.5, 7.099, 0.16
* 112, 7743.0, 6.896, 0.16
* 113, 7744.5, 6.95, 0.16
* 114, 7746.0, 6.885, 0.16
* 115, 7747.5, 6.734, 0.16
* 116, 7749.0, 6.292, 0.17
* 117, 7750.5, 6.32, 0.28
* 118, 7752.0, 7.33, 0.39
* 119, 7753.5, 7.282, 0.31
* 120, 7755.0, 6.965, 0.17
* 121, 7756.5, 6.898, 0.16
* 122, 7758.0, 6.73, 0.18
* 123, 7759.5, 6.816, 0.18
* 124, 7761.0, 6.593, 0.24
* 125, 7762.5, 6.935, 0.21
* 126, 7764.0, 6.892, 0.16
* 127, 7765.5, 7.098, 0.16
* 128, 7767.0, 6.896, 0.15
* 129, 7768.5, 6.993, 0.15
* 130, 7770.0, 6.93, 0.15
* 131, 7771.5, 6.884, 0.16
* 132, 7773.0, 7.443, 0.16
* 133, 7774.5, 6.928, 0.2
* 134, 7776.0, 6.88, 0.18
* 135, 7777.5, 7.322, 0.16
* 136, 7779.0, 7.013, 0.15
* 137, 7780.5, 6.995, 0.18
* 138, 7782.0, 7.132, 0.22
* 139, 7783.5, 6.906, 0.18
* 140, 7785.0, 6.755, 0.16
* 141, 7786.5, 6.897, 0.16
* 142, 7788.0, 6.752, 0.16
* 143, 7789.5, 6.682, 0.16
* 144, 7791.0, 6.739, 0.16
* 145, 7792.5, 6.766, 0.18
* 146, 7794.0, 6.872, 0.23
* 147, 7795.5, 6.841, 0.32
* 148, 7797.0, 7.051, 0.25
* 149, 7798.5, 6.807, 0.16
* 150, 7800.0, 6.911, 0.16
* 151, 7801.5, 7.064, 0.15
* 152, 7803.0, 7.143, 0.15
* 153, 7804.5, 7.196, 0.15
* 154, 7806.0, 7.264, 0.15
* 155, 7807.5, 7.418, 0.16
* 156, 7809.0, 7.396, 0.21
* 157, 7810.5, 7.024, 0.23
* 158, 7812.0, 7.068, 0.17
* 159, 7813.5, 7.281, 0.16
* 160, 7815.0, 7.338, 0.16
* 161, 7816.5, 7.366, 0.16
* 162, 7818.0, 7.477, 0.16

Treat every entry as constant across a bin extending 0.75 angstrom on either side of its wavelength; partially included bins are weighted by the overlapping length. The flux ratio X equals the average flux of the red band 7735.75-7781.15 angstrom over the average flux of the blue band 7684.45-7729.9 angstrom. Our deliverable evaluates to 1.03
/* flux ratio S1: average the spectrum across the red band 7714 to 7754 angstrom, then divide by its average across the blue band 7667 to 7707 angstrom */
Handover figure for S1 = 1.0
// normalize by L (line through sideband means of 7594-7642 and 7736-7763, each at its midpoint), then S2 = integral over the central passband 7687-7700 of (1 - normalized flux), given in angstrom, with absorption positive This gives 1.2 angstrom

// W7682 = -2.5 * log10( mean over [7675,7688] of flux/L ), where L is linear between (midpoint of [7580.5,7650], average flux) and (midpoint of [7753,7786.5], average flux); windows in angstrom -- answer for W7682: 0.09 mag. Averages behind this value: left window 7.64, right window 6.96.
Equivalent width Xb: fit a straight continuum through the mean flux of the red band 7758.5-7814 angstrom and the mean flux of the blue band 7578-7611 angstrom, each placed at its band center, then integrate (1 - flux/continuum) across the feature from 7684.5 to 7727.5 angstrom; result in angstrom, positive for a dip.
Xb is 3.3 angstrom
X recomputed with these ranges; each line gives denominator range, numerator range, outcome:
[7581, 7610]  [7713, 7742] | 0.90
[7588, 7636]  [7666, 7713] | 0.87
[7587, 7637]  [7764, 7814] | 0.92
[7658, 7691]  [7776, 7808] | 1.07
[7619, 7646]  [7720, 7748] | 0.94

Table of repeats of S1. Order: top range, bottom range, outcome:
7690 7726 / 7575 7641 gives 0.87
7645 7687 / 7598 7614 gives 0.89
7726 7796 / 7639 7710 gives 1.02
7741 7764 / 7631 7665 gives 0.94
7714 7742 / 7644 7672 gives 1.02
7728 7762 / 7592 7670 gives 0.95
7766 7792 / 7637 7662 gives 0.94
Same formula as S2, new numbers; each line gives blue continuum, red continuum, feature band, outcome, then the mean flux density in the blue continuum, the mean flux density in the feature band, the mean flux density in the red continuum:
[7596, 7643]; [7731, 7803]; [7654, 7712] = 5.3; 7.56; 6.64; 6.96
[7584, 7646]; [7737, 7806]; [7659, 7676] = 2.6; 7.61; 6.26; 6.95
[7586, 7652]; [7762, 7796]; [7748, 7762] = 0.5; 7.59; 6.8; 6.94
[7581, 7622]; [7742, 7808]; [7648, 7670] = 2.1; 7.77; 6.76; 6.93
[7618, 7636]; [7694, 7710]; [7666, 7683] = 1.0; 7.62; 6.49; 6.51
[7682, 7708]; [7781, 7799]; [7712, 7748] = -1.3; 6.67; 6.98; 6.85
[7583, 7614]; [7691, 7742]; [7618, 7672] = 1.4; 7.72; 7.19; 6.85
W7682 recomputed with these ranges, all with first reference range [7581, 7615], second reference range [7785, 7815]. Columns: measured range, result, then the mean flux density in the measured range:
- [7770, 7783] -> 0.005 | 7.06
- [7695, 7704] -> 0.184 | 6.22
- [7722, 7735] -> 0.038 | 7.02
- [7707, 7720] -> 0.074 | 6.85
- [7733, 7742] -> -0.001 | 7.24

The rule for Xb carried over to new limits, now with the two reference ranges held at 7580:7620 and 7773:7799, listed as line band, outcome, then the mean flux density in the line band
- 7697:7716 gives 1.9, 6.55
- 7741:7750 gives 0.4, 6.79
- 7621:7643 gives 0.5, 7.44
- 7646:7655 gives 0.1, 7.45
